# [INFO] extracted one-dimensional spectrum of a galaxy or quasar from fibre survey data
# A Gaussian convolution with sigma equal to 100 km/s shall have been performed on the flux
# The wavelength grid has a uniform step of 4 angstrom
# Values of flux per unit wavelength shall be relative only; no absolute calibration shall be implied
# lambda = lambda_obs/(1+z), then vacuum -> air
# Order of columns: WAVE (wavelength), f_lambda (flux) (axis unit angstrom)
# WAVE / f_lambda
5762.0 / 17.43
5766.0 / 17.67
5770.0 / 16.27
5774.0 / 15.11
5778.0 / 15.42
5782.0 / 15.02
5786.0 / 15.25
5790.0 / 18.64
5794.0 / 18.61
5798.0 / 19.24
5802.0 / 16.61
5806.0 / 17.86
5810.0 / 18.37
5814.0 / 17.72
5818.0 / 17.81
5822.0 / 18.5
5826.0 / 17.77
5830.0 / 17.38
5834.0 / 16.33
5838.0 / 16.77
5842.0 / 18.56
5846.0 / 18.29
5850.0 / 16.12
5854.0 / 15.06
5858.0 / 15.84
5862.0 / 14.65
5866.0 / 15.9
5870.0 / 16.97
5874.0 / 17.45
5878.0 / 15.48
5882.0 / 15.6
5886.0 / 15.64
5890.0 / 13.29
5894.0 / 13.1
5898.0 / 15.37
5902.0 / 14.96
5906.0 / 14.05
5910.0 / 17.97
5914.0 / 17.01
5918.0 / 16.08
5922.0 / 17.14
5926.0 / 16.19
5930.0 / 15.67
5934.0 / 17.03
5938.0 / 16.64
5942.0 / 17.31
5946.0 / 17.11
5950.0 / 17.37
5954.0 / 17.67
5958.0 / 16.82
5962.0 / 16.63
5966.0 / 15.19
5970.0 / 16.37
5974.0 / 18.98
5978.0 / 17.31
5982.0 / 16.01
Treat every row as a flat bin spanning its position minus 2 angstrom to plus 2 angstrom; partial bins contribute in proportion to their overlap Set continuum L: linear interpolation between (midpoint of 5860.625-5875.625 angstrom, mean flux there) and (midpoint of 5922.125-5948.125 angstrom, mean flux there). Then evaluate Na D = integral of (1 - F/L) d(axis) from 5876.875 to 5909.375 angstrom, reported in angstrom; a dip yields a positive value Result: 3.22 angstrom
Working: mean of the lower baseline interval 16.3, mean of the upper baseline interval 16.7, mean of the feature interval 14.8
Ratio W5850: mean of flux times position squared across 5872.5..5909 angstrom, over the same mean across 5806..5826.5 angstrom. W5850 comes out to 0.86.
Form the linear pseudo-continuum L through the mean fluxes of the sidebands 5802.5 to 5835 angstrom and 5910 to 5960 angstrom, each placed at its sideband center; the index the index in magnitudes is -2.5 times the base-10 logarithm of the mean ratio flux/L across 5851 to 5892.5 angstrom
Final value 0.12 mag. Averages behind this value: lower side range 17.7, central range 15.6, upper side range 16.9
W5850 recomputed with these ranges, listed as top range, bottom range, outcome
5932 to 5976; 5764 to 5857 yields 1.04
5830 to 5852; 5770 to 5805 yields 1.05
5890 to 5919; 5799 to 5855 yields 0.90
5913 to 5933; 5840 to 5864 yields 1.02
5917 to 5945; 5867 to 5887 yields 1.04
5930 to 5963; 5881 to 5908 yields 1.19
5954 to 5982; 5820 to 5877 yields 1.05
